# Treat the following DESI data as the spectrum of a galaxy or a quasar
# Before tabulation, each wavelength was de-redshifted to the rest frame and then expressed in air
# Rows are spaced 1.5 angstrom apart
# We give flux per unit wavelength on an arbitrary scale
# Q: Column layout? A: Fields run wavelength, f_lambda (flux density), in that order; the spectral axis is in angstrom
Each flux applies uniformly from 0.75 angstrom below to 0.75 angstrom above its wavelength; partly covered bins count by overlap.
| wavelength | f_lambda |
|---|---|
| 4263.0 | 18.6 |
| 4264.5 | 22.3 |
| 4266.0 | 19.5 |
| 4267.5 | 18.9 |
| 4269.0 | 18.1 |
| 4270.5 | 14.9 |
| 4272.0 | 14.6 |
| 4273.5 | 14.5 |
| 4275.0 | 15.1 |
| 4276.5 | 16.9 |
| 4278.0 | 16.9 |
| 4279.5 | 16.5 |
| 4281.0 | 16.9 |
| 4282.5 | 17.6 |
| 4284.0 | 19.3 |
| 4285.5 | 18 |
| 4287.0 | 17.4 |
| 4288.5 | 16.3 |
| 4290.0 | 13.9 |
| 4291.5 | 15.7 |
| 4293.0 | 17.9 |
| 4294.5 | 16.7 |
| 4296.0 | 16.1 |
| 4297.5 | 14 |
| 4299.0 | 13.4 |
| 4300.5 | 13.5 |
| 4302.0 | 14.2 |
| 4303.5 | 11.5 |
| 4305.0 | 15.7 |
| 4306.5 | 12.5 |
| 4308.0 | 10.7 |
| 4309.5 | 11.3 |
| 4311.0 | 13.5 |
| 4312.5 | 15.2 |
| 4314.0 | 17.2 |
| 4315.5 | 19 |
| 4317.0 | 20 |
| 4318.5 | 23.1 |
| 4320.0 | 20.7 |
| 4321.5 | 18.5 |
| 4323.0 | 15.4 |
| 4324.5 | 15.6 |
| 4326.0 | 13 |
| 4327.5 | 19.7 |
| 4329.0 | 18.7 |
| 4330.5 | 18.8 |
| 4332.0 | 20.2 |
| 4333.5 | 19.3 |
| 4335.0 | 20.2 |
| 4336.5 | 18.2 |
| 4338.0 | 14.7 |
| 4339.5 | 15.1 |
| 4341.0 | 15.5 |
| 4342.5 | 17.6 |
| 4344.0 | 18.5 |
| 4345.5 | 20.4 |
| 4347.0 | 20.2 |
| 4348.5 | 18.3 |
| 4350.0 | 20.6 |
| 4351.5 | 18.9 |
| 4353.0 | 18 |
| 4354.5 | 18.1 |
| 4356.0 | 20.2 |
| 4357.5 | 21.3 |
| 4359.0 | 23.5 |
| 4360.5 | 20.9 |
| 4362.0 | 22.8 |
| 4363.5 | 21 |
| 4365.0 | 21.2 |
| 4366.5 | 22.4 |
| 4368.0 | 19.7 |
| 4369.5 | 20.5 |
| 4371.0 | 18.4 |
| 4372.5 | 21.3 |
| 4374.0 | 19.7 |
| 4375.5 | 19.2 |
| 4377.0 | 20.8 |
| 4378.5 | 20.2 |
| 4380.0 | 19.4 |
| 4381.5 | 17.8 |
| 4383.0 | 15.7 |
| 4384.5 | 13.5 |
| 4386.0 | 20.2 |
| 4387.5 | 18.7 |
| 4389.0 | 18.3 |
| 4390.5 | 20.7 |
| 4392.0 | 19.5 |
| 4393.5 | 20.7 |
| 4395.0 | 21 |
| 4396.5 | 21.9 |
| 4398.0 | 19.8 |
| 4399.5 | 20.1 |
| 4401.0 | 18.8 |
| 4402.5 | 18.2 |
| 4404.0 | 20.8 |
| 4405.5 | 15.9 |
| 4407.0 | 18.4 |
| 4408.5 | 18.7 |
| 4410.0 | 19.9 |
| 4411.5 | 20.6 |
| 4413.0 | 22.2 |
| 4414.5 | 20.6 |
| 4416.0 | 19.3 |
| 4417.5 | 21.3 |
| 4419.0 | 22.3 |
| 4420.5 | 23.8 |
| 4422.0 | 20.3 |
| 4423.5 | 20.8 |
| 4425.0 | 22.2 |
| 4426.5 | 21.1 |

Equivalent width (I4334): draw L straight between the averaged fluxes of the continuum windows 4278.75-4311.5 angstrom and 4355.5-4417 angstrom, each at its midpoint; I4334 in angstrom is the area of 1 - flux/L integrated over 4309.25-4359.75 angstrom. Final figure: -3.17 angstrom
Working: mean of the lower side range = 15.1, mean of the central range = 18.3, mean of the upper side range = 19.9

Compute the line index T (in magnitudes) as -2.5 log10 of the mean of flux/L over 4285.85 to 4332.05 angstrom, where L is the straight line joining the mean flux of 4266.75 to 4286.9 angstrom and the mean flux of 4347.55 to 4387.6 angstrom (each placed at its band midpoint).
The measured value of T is 0.12 mag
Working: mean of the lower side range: 16.8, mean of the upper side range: 19.7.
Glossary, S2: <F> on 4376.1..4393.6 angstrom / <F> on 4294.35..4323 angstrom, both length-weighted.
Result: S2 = 1.20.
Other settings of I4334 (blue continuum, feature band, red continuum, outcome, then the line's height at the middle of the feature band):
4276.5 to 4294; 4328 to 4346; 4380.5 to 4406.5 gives -0.21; 17.9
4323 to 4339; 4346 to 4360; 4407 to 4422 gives -1.07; 18.5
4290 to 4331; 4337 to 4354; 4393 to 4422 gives -0.48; 17.5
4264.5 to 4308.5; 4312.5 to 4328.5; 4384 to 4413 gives -1.07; 17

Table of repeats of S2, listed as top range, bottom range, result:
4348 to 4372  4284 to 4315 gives 1.37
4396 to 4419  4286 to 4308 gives 1.34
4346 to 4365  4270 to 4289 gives 1.23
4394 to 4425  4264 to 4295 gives 1.19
